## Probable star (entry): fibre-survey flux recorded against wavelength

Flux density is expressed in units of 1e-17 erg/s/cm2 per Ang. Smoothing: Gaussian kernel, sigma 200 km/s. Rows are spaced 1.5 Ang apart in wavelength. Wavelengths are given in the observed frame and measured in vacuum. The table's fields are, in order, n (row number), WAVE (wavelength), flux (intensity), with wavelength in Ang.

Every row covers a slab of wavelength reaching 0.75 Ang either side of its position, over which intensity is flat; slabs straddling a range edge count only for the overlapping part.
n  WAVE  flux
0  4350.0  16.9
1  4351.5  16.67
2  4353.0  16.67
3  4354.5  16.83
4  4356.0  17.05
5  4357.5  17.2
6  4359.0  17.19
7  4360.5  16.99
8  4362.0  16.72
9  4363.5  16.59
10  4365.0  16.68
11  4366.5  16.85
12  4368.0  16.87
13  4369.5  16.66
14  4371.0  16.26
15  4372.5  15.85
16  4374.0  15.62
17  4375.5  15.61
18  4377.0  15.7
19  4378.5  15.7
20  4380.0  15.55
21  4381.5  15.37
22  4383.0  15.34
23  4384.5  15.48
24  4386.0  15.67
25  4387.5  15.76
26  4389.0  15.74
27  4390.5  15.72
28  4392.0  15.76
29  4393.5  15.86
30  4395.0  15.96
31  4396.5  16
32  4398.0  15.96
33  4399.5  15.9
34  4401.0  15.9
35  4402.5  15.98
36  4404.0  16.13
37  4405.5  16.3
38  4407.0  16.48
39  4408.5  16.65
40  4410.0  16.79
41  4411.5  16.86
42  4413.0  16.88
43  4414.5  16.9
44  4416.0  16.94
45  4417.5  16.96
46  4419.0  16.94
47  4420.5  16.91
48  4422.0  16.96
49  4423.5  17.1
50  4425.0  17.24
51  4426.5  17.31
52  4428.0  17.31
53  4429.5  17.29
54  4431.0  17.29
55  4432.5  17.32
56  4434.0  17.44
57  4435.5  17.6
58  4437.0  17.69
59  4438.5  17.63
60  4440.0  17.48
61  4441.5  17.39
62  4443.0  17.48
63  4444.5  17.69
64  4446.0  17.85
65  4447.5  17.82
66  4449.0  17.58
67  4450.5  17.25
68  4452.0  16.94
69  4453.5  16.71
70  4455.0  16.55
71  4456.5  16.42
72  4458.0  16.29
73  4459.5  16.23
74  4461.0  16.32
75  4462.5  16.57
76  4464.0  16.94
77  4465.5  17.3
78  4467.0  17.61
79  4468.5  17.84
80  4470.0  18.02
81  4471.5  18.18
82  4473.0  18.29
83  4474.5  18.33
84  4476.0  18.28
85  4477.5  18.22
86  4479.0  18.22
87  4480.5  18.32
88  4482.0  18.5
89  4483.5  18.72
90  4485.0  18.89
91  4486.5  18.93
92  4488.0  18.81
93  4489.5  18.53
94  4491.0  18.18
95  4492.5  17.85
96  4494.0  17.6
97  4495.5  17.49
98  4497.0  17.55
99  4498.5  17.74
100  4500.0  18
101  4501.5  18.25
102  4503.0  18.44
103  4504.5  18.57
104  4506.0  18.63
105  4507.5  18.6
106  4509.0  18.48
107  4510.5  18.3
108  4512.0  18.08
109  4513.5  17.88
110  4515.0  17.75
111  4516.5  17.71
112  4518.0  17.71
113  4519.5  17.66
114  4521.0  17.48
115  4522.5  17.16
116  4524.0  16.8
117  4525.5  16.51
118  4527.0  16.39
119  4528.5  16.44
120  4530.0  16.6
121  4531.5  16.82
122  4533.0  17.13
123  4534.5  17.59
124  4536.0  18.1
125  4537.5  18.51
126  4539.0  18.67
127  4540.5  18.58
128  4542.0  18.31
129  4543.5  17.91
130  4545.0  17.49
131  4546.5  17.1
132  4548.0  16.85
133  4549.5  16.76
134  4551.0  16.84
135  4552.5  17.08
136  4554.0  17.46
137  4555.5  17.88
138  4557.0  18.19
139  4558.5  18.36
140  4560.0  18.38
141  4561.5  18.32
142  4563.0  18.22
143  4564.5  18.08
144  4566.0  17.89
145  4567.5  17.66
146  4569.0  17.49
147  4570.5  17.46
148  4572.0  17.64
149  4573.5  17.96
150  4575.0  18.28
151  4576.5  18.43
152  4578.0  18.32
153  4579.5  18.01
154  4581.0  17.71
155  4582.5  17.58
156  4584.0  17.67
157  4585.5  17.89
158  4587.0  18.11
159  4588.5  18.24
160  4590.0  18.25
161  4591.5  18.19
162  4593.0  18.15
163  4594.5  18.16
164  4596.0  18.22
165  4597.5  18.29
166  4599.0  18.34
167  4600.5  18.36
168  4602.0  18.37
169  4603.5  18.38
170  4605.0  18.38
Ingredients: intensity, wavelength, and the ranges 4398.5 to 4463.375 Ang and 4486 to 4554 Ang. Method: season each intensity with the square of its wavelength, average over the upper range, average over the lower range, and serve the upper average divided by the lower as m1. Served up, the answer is 1.09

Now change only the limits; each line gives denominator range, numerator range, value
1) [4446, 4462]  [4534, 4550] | 1.10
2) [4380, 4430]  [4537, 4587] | 1.17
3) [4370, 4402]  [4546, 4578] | 1.22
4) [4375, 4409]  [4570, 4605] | 1.25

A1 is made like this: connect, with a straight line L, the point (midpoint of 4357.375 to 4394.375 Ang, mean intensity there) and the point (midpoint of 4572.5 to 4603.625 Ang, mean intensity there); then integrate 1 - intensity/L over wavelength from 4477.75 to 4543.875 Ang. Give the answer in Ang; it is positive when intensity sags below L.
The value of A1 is -2.0 Ang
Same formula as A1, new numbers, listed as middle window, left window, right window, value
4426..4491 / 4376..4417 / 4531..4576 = -3.4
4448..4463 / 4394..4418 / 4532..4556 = 0.1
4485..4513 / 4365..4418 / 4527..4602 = -1.7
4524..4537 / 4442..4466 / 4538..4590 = 0.5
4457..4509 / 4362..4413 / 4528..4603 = -2.8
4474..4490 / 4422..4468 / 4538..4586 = -1.0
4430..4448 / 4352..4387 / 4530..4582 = -0.8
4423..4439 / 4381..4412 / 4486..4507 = -0.6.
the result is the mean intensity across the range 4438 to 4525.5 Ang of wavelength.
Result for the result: 17.7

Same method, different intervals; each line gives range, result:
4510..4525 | 17.6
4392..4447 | 16.9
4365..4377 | 16.2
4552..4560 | 17.9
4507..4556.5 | 17.5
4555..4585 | 18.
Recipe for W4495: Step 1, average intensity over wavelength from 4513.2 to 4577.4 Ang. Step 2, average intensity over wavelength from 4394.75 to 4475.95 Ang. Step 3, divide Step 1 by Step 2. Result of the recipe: 1.03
